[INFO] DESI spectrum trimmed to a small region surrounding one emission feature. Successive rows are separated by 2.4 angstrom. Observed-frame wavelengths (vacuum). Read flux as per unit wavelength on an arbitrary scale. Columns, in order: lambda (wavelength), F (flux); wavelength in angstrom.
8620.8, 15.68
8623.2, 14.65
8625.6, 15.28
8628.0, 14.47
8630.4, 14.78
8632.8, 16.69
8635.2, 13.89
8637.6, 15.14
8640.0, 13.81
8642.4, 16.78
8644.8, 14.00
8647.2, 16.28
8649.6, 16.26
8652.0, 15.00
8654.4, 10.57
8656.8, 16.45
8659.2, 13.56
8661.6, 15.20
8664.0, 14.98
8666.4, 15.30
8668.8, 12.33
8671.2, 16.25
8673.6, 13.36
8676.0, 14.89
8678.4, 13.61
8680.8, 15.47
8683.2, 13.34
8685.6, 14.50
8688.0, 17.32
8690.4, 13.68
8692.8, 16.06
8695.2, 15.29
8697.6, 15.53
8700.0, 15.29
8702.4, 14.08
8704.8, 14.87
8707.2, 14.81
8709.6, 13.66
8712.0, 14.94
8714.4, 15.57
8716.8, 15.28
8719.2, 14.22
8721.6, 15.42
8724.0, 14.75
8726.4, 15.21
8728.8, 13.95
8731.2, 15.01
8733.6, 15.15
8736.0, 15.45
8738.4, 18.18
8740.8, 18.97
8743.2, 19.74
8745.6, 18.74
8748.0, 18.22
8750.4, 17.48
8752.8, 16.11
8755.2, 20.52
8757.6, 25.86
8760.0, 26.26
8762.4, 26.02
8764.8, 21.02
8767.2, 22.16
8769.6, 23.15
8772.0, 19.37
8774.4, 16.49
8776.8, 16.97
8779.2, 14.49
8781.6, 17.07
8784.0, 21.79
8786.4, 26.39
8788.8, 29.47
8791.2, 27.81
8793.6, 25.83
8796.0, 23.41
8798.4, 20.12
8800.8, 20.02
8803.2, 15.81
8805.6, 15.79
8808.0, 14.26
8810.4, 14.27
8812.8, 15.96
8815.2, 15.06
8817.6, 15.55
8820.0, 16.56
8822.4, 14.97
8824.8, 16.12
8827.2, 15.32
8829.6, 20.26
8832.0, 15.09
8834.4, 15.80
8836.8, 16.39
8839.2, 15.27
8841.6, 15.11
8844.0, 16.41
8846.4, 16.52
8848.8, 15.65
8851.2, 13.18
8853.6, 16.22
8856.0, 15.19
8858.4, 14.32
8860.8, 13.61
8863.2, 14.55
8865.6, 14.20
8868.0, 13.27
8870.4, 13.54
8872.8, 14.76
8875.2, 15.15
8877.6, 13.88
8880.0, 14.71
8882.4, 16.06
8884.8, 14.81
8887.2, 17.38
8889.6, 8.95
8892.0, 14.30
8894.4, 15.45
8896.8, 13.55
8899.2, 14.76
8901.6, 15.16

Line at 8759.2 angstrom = H-alpha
